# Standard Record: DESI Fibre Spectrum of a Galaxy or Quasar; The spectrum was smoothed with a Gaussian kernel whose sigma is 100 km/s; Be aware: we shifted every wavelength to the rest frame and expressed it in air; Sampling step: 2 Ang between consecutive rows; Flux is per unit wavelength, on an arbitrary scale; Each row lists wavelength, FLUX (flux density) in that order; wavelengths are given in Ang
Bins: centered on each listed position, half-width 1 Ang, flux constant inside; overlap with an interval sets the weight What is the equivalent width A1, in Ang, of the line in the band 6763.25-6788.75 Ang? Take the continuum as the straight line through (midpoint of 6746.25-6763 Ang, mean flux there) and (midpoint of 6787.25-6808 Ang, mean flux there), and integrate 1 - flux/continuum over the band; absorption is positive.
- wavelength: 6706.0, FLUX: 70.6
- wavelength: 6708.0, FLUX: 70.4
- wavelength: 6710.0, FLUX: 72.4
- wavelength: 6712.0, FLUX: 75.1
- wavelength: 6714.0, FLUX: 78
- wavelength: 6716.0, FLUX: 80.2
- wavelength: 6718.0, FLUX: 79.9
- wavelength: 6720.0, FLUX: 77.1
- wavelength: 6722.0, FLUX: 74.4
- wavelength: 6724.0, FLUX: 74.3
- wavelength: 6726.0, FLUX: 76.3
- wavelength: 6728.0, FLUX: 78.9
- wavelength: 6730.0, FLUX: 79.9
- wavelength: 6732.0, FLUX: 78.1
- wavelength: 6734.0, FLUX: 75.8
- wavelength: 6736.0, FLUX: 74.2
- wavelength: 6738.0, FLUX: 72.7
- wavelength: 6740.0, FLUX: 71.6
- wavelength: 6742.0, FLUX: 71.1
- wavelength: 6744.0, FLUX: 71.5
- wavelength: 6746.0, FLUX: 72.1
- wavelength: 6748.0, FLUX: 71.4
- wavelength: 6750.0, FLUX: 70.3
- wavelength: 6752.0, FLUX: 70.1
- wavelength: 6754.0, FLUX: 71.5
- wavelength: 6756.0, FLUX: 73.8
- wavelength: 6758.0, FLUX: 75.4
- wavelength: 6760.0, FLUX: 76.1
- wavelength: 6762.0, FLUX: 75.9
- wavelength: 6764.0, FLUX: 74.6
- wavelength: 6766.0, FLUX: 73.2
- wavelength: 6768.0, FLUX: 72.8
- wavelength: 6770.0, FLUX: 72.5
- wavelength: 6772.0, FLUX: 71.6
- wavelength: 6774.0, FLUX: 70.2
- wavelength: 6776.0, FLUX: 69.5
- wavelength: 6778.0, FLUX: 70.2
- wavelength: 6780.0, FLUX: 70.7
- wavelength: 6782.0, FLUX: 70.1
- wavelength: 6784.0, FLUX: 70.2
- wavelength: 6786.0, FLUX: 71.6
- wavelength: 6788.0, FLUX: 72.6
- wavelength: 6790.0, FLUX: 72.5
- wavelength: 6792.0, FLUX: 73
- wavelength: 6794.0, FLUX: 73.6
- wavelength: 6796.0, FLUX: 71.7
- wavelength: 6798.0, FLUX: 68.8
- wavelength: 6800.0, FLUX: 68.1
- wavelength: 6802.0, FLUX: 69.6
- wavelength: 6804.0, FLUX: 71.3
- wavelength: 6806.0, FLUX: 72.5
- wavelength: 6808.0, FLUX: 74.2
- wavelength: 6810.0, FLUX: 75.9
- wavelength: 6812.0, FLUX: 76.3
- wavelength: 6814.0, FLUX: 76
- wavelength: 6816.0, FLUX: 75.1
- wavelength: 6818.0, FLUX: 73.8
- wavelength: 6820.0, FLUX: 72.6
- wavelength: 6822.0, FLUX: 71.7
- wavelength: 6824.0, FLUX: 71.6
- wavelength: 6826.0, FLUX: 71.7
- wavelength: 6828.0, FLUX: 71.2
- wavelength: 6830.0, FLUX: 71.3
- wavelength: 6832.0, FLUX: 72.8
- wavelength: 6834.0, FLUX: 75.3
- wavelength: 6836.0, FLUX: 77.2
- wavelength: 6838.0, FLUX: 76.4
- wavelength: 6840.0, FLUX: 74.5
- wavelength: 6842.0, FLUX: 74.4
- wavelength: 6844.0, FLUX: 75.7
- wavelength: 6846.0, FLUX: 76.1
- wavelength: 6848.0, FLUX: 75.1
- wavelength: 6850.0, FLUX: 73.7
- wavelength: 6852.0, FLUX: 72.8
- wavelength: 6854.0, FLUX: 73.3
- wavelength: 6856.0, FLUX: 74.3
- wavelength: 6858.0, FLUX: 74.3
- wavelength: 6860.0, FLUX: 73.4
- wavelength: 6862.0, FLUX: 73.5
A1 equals 0.28 Ang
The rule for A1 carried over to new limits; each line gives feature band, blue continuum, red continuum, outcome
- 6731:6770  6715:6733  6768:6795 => 0.80 Ang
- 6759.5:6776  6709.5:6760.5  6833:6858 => 0.38 Ang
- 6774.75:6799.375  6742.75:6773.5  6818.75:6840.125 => 0.62 Ang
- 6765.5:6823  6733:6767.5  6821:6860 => 1.02 Ang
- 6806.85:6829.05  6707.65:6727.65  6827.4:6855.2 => 0.30 Ang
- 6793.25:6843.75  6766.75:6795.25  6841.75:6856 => 0.00 Ang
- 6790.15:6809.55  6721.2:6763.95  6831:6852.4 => 0.78 Ang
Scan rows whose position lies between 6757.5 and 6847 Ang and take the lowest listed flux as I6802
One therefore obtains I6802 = 68.1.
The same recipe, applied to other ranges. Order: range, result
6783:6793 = 70.2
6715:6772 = 70.1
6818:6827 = 71.6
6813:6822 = 71.7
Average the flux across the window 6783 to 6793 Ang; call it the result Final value 72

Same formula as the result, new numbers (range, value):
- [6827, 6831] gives 71.2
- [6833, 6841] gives 75.8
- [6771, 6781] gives 70.4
